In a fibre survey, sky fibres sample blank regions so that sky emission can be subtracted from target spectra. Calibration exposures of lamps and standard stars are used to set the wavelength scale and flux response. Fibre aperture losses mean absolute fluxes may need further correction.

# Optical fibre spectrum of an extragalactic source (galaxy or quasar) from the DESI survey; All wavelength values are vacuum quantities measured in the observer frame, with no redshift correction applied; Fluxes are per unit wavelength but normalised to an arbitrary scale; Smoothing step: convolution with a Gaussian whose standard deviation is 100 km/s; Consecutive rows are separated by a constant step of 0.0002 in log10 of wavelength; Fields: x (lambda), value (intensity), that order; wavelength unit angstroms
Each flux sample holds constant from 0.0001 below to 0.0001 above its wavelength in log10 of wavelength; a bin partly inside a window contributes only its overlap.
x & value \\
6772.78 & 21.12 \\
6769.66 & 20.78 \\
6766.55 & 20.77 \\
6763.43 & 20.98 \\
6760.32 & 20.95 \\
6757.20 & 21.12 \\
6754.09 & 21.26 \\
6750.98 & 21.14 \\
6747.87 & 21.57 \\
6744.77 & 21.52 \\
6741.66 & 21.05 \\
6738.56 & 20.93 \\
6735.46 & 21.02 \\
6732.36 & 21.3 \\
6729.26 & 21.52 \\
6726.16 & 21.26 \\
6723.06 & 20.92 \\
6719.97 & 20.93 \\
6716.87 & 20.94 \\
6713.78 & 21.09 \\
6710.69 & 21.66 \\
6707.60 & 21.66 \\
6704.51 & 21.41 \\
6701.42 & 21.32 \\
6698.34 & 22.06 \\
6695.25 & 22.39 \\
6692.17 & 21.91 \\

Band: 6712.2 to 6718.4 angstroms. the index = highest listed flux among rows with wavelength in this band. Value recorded 21.09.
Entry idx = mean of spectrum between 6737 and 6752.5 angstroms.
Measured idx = 21.3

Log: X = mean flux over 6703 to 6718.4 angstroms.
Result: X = 21.4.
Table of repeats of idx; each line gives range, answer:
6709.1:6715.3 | 21.4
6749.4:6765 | 21.1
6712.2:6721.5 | 21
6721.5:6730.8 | 21.2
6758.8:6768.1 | 20.9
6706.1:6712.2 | 21.7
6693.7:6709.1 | 21.8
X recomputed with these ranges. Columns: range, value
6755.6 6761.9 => 21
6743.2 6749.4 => 21.6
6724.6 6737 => 21.3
